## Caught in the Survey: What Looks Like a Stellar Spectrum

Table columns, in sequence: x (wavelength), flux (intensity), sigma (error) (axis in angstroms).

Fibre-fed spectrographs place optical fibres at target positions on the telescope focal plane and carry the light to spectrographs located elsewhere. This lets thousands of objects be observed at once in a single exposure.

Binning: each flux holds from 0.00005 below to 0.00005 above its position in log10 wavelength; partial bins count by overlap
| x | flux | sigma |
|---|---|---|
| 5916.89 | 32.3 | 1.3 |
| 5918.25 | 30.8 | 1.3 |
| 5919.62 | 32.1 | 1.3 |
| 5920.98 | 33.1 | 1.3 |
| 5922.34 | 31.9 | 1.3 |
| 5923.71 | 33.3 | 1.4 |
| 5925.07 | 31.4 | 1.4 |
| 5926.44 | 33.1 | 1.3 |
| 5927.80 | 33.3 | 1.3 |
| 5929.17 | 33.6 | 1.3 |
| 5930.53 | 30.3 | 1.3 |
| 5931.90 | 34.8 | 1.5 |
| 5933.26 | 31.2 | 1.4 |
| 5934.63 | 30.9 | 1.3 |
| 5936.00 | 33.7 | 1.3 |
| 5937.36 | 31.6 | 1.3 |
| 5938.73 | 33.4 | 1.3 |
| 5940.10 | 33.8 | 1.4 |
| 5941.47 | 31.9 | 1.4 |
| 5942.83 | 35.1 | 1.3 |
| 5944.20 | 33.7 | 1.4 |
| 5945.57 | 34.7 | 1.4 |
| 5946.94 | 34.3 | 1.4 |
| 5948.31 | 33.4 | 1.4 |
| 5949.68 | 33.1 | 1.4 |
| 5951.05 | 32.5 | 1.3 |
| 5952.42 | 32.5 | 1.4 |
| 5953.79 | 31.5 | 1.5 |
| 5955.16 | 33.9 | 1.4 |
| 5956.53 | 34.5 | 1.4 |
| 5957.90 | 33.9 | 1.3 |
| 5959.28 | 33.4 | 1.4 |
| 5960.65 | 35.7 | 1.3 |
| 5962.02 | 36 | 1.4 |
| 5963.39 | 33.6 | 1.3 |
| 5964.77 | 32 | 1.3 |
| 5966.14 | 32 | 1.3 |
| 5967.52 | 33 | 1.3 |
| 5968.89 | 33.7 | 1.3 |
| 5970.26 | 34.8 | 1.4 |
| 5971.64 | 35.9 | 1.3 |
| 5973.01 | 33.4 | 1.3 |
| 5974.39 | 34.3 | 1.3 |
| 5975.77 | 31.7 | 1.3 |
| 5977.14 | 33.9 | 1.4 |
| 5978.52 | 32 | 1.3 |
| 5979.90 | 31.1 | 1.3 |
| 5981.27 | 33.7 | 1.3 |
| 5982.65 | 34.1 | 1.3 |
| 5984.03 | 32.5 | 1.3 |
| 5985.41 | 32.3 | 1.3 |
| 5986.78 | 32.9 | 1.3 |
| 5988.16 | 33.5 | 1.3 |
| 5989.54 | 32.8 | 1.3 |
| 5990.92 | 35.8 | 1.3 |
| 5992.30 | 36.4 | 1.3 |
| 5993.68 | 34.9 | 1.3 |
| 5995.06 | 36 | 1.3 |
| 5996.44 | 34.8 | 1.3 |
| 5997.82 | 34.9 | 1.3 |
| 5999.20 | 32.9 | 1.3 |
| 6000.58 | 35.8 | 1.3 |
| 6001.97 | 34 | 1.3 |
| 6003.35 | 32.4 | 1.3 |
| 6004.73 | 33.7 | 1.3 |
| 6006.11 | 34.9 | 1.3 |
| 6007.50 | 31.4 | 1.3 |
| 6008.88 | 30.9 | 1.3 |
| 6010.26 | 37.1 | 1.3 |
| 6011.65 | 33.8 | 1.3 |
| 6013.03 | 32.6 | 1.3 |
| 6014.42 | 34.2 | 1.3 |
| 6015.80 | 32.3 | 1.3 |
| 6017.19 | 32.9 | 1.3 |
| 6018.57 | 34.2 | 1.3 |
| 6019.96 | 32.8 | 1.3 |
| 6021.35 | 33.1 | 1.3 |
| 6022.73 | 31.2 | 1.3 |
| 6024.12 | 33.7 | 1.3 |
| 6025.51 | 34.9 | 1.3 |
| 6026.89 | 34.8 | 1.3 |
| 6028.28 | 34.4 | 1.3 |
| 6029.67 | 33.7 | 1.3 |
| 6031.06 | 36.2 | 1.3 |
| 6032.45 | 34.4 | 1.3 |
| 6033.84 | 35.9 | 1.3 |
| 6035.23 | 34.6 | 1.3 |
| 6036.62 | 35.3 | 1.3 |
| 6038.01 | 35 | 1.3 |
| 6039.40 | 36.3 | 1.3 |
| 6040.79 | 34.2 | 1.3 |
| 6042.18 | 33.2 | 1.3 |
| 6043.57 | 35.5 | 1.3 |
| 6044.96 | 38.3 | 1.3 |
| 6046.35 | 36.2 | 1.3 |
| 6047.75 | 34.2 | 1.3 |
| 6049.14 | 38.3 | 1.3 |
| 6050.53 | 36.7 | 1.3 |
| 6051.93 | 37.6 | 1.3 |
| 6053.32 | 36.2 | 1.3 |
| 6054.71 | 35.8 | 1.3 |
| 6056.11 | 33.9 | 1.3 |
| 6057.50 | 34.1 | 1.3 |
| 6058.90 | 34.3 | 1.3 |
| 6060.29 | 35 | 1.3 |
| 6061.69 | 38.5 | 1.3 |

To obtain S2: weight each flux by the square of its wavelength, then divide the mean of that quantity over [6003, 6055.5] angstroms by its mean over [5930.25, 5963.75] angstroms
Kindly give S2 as 1.1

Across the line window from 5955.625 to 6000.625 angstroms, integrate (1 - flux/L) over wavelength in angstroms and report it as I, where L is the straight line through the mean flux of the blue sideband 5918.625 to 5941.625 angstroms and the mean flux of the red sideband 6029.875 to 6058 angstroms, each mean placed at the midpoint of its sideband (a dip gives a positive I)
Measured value -0.1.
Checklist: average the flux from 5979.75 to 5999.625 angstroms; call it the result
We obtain 34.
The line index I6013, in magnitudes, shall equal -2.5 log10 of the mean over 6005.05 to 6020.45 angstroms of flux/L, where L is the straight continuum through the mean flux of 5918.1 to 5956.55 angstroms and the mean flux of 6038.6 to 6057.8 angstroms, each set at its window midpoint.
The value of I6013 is 0.05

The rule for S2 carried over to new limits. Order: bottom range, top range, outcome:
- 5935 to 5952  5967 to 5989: 1.01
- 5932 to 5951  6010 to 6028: 1.04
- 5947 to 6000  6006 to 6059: 1.05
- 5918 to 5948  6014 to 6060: 1.10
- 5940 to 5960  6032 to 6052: 1.10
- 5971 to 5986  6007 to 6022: 1.01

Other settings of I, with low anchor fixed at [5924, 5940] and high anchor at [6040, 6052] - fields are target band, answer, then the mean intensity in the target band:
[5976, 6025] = 1.43 angstroms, 33.6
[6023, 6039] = 0.34 angstroms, 34.7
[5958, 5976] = -0.15 angstroms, 33.8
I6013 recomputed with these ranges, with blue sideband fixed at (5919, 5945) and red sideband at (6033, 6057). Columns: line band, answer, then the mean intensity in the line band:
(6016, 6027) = 0.06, 33.3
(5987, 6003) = -0.01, 34.6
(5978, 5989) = 0.04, 32.8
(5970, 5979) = 0.01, 33.7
